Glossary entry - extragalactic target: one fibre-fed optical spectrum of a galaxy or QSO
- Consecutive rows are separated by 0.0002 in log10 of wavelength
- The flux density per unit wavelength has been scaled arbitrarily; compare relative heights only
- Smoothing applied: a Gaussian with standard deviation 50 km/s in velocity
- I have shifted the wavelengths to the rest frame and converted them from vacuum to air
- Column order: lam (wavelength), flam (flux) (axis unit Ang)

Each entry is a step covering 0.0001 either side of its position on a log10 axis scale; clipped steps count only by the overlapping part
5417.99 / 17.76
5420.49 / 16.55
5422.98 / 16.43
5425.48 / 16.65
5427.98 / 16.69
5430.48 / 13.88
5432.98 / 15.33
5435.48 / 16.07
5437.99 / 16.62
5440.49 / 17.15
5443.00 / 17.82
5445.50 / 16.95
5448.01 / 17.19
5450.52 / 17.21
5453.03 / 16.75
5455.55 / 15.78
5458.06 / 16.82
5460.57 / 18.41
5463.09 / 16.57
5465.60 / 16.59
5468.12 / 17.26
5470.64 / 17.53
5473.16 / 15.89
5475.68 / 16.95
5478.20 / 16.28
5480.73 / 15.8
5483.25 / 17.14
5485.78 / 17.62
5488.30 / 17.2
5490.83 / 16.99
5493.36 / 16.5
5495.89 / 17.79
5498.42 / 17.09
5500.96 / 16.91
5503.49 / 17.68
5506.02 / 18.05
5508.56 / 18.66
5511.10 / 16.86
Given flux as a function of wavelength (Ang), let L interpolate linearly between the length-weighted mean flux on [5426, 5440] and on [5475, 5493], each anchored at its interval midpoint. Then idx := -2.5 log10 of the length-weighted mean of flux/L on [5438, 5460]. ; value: -0.05 mag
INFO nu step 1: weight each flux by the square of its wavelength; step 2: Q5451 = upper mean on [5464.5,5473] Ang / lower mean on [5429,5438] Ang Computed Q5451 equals 1.12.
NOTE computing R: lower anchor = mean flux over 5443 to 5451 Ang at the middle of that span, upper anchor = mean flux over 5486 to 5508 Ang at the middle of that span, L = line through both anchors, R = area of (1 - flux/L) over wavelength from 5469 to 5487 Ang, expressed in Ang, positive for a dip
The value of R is 0.57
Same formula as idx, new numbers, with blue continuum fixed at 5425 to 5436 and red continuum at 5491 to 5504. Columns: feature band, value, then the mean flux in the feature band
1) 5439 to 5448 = -0.09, 17.3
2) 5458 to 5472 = -0.05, 17.2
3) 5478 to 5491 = 0.00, 16.9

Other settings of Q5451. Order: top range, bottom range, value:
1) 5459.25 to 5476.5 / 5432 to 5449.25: 1.03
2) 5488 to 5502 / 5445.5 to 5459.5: 1.03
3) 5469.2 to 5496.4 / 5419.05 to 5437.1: 1.08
